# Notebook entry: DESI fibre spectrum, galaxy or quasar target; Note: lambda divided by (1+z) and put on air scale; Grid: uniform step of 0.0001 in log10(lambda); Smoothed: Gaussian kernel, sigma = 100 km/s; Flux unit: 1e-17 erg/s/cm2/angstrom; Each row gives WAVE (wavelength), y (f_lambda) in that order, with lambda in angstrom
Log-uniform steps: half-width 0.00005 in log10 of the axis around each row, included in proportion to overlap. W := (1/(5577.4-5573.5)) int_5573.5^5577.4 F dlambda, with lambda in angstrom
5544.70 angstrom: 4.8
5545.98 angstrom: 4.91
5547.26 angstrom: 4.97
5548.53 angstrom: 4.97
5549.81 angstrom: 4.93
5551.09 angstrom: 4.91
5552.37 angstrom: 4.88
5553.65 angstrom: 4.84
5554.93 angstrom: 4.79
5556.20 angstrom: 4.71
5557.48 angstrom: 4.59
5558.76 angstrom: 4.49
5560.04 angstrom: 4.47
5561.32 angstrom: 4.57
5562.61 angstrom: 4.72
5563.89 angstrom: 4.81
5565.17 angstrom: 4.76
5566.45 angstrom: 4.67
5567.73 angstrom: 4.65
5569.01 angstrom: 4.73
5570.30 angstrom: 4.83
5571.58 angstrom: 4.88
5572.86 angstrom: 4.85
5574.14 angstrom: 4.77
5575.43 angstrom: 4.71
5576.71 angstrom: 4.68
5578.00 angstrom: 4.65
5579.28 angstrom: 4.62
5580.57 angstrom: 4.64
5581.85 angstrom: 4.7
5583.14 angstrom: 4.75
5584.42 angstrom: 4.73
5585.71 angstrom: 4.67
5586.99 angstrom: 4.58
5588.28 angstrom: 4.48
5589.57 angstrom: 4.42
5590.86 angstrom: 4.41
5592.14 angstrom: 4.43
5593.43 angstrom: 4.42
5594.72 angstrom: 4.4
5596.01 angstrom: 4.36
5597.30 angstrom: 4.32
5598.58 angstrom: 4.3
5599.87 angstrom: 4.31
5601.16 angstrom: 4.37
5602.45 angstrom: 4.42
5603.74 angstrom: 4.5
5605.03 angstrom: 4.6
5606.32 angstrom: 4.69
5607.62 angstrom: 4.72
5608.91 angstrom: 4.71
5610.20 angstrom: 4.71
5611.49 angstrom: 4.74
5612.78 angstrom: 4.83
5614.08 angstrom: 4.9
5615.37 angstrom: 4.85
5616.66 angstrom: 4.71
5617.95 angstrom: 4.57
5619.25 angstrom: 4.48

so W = 4.71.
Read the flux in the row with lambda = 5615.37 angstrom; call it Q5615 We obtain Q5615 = 4.85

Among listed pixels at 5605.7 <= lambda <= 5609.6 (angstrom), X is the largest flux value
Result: 4.72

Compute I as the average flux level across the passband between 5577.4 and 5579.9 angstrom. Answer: 4.64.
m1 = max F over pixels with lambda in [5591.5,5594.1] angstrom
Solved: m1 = 4.43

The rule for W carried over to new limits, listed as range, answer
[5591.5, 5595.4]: 4.41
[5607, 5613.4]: 4.75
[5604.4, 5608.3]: 4.66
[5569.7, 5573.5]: 4.86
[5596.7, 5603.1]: 4.35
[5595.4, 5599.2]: 4.34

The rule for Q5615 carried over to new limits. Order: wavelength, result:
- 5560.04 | 4.47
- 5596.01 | 4.36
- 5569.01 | 4.73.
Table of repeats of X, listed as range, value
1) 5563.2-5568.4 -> 4.81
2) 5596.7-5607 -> 4.69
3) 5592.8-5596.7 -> 4.42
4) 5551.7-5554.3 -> 4.88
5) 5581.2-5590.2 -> 4.75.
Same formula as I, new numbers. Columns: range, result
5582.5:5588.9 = 4.65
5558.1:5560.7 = 4.48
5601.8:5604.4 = 4.46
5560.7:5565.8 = 4.71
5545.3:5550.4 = 4.94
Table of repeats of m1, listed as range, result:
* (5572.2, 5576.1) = 4.85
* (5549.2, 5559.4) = 4.93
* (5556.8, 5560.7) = 4.59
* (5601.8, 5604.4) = 4.5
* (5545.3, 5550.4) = 4.97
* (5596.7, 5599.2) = 4.32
